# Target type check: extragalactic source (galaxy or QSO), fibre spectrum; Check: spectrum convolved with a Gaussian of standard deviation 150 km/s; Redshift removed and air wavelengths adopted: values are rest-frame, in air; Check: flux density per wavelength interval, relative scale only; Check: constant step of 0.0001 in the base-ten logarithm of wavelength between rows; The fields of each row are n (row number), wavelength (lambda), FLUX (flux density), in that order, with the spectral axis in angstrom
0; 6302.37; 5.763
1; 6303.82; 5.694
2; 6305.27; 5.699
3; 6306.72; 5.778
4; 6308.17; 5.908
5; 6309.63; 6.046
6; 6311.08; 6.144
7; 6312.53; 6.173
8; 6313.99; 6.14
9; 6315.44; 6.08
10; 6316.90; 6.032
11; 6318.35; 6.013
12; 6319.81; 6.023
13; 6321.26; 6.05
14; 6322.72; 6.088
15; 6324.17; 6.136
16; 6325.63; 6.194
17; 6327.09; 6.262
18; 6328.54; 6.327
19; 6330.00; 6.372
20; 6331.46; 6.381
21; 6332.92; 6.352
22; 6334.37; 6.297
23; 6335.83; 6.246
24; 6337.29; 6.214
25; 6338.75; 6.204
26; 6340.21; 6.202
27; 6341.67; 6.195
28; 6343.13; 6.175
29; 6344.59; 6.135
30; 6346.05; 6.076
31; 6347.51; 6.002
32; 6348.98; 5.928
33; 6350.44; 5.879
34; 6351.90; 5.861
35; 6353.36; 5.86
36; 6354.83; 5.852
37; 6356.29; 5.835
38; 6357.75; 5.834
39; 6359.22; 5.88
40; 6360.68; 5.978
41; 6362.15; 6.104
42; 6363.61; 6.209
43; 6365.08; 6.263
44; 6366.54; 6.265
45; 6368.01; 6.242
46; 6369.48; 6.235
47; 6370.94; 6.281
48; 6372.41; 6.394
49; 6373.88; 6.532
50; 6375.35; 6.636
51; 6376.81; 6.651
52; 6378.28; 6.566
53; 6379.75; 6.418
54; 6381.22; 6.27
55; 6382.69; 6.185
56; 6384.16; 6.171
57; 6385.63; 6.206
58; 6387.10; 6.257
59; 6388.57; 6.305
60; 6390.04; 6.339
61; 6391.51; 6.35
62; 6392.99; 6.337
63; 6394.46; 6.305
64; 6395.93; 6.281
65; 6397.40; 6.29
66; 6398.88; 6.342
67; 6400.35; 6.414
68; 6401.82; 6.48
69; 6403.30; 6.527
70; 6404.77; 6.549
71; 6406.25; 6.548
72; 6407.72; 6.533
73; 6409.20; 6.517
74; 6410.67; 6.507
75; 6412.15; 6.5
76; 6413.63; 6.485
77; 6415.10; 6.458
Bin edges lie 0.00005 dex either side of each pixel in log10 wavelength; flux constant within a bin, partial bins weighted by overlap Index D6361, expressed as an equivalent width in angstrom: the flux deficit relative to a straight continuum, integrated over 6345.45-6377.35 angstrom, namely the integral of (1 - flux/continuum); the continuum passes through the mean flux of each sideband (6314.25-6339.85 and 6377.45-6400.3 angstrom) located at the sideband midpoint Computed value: 0.7 angstrom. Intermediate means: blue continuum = 6.19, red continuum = 6.31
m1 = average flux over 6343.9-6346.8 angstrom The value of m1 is 6.11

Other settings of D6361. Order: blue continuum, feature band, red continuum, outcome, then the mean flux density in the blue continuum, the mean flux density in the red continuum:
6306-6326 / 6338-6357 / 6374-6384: 0.7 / 6.05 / 6.44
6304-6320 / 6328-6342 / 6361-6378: -0.3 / 5.99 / 6.34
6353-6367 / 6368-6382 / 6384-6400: -0.7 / 6.01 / 6.3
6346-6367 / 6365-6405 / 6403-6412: -0.5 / 5.98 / 6.53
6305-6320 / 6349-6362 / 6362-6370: 0.6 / 6.01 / 6.23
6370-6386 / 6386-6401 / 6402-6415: 0.3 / 6.4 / 6.52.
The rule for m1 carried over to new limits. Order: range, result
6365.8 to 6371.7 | 6.26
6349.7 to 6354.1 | 5.87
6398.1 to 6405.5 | 6.46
